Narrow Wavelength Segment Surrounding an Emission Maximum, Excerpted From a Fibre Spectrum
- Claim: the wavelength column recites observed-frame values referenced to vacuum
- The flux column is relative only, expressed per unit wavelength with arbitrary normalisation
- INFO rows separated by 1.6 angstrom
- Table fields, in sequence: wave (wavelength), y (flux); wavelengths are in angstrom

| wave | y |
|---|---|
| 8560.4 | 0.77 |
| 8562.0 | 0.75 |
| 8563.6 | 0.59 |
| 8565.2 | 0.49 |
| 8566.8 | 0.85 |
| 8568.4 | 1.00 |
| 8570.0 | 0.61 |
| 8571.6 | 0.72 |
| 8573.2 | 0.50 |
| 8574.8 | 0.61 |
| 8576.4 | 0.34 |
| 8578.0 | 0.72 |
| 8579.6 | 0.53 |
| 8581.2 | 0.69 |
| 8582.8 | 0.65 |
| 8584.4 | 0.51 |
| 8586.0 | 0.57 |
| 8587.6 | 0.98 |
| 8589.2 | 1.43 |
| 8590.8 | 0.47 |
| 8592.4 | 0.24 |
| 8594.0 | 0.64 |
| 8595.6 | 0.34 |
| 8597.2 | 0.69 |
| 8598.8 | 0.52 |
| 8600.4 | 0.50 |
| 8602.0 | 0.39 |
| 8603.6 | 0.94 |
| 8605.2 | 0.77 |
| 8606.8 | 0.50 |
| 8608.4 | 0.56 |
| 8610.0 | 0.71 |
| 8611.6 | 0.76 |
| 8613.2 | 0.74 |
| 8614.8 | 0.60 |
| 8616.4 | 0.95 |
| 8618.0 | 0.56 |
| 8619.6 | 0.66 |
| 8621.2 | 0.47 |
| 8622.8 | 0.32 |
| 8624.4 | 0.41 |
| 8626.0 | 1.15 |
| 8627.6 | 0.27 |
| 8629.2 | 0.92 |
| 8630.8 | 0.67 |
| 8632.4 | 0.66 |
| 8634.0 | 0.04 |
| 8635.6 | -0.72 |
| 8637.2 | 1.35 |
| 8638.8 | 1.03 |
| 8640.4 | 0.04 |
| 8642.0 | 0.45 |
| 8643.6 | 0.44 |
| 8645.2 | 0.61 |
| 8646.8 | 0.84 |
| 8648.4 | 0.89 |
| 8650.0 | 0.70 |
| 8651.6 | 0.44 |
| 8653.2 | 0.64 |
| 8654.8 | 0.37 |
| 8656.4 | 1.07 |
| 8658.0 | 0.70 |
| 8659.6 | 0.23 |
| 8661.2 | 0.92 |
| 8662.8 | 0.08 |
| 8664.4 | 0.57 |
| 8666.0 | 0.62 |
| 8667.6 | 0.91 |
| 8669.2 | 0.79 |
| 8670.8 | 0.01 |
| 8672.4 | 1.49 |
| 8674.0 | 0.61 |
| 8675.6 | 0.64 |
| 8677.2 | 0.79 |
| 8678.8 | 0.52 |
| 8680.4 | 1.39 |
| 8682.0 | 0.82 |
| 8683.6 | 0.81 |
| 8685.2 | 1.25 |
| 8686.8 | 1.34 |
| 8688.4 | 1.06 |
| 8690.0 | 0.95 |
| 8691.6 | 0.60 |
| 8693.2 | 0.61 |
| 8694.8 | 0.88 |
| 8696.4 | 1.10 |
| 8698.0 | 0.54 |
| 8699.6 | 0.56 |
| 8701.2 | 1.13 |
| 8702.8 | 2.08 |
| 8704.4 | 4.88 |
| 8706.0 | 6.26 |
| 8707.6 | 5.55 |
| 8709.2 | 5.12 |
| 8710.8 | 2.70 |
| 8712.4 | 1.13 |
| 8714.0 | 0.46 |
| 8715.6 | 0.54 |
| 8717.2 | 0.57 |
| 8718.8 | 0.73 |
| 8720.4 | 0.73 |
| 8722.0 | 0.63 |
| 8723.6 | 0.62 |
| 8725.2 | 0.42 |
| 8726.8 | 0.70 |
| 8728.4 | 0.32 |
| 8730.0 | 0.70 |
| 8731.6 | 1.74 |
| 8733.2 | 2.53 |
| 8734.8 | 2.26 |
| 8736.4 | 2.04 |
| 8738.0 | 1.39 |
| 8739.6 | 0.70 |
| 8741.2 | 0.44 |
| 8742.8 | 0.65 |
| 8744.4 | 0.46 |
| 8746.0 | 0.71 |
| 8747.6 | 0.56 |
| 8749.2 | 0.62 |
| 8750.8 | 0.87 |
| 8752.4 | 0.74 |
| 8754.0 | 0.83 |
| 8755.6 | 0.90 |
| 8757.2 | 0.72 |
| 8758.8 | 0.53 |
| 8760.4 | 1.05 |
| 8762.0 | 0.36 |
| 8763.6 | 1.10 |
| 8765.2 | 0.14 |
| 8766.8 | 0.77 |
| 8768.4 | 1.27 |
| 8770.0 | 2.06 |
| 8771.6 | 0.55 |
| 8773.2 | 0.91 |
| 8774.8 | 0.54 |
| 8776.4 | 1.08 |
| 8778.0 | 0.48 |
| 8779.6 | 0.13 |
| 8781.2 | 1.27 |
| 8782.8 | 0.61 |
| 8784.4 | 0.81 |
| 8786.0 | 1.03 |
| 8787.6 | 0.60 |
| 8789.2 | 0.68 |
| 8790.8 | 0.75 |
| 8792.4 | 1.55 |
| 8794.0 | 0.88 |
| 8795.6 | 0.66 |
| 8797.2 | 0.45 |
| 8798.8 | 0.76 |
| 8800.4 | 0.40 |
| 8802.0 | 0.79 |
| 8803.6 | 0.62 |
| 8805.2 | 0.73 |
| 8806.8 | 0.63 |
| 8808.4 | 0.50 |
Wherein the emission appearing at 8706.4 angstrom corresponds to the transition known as H-alpha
